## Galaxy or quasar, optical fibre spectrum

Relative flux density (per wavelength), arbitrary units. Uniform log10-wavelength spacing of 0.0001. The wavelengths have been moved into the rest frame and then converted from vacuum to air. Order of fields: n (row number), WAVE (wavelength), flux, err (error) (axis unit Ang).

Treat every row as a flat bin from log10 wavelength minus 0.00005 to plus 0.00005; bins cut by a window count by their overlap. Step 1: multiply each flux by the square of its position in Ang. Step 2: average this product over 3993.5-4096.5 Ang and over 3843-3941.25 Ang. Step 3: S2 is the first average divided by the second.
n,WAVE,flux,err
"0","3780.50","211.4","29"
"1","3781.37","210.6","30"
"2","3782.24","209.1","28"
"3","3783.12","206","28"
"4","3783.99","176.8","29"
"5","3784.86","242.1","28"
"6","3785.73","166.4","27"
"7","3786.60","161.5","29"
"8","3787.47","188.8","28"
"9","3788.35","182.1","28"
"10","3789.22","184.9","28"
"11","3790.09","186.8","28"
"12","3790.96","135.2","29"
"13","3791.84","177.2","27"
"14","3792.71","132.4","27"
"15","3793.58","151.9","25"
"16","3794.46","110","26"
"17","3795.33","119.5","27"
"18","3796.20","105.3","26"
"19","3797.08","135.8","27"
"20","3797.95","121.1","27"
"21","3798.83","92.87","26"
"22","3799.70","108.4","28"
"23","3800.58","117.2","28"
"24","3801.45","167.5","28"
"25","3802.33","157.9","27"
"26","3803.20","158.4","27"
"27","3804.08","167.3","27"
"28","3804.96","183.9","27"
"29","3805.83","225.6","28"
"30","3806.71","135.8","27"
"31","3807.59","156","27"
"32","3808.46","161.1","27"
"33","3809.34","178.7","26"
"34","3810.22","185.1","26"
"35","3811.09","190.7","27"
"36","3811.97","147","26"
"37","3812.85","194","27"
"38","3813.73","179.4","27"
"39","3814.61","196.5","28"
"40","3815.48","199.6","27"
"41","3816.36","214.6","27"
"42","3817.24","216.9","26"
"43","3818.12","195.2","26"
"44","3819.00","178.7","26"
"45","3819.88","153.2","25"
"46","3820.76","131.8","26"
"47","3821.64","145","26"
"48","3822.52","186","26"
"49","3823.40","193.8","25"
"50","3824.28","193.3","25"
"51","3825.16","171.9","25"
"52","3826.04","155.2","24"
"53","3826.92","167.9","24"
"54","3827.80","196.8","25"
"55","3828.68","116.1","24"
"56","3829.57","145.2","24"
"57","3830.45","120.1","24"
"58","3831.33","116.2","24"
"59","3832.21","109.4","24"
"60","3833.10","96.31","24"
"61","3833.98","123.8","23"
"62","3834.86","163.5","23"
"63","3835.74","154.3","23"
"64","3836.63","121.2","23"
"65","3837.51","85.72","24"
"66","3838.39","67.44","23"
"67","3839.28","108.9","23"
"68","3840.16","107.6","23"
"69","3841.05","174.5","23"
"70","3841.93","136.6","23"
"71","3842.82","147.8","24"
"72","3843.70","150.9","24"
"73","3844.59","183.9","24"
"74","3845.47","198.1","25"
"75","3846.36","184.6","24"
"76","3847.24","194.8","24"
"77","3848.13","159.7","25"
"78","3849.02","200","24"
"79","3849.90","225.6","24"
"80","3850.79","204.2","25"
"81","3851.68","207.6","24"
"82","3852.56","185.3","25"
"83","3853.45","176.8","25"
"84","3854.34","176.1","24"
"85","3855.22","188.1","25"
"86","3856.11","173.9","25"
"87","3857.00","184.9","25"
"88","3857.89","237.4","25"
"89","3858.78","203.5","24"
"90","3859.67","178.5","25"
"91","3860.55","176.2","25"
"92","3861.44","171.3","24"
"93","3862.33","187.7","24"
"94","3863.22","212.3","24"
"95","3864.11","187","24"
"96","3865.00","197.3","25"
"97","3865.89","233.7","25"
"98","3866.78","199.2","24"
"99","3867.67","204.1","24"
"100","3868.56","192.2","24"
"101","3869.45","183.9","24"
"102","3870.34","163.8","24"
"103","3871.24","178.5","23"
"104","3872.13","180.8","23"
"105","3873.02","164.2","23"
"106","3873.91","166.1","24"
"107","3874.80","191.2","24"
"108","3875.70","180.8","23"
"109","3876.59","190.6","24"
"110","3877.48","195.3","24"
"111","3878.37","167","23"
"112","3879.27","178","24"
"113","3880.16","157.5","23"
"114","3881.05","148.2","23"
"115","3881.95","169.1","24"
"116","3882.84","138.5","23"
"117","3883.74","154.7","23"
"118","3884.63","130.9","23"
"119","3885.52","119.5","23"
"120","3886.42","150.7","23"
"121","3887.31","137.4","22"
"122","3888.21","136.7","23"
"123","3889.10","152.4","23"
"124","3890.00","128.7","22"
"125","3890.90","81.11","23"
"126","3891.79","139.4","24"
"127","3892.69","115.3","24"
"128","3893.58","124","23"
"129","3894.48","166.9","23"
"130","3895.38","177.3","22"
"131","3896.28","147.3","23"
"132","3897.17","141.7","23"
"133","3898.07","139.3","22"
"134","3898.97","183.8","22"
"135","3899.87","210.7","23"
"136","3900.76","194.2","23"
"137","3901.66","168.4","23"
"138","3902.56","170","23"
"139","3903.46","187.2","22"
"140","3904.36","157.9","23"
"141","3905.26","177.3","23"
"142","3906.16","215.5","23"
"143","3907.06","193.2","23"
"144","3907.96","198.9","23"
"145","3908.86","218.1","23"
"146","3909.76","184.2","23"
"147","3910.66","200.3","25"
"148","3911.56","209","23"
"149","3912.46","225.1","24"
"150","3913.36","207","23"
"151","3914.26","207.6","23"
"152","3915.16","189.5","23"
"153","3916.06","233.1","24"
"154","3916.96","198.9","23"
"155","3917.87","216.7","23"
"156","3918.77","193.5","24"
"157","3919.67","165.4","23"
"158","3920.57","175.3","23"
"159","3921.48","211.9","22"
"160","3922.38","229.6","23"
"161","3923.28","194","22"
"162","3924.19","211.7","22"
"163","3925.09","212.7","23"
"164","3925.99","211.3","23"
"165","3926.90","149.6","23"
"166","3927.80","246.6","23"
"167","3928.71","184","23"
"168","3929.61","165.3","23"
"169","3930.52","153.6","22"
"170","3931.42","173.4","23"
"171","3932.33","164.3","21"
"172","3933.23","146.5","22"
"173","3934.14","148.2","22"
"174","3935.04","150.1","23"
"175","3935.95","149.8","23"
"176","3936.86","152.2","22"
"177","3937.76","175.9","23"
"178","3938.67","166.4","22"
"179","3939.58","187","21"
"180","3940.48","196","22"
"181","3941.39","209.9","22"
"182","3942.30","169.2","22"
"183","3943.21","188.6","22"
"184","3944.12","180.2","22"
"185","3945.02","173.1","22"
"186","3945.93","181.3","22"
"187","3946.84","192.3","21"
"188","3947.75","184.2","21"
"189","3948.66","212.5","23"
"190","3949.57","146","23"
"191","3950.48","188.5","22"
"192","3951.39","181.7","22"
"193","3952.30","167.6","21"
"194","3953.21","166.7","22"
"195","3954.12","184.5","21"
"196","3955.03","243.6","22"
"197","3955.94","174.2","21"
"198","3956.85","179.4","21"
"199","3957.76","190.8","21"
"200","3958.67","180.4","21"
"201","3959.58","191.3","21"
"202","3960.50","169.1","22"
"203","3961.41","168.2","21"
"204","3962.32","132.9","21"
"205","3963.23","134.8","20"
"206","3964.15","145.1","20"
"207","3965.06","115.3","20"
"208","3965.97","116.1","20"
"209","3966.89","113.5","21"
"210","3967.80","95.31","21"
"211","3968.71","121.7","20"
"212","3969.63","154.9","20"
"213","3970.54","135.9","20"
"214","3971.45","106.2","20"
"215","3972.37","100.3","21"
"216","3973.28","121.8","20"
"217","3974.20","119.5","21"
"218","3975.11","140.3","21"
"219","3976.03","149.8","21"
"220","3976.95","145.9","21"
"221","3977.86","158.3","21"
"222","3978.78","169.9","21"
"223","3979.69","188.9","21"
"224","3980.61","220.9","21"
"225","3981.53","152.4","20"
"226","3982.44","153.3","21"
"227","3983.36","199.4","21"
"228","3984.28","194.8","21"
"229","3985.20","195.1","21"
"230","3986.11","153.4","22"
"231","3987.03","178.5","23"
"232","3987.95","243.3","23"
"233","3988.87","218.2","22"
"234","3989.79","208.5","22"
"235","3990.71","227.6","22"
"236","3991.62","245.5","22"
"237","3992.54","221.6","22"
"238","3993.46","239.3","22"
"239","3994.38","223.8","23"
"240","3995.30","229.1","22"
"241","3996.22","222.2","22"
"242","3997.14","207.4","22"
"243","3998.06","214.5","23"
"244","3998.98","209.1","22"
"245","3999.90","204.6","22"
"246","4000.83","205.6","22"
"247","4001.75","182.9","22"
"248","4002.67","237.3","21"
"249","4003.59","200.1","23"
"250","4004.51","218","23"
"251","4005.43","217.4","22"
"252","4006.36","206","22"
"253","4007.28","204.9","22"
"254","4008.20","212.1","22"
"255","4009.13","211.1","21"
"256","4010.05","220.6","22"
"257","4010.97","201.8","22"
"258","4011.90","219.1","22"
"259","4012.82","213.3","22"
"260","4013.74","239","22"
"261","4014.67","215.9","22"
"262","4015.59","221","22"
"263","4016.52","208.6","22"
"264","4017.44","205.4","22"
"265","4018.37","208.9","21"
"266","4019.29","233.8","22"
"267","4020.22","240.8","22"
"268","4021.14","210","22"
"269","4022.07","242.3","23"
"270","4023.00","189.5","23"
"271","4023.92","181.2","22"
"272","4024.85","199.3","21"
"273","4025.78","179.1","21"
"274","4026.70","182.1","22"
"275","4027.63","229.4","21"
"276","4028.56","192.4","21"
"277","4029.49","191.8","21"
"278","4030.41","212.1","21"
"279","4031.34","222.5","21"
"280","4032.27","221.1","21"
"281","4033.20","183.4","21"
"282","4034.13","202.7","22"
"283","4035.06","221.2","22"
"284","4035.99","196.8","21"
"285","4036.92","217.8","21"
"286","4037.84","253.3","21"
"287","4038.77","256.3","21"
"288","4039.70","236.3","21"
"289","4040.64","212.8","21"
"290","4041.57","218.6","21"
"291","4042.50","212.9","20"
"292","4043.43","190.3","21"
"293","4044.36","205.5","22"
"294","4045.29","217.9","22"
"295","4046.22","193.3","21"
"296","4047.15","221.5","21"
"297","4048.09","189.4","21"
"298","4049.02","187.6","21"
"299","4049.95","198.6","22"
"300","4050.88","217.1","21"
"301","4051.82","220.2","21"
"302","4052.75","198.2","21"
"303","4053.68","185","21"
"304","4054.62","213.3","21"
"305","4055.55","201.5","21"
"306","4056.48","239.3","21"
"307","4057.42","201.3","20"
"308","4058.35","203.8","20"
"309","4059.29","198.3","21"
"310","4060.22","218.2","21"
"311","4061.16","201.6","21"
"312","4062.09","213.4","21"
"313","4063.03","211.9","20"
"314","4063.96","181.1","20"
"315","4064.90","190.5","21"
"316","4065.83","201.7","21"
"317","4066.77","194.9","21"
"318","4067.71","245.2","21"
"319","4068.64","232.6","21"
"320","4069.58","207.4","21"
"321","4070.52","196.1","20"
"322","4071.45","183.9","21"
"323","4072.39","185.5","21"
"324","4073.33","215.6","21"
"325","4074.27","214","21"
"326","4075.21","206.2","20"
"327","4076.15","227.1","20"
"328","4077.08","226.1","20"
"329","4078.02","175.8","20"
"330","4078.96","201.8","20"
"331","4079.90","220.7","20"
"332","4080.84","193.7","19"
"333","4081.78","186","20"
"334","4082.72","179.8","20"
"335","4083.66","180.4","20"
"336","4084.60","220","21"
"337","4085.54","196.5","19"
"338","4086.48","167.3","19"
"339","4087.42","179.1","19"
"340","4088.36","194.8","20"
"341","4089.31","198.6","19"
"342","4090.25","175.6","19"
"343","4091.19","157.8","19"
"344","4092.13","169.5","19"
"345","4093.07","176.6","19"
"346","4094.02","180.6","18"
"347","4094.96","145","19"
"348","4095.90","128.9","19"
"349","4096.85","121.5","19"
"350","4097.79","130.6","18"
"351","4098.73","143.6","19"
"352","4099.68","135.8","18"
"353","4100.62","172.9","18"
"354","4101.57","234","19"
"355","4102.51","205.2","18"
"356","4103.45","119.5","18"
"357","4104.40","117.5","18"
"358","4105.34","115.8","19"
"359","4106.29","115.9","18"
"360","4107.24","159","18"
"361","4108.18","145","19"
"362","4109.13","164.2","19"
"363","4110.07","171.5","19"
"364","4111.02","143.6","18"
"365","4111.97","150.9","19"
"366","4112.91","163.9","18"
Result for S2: 1.24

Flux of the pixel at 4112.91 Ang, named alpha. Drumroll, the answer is 163.9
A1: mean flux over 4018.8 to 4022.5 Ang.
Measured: 232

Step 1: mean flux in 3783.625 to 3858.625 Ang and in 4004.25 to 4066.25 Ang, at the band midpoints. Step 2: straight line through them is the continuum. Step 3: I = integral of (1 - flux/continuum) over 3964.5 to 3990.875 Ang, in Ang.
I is 5.3 Ang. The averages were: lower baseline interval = 163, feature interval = 158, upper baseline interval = 210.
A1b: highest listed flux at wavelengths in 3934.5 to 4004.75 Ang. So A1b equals 245.5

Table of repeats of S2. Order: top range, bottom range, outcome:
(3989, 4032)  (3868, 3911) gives 1.37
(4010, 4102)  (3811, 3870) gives 1.31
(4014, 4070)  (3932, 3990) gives 1.31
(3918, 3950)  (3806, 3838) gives 1.20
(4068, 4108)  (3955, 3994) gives 1.13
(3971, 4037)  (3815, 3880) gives 1.26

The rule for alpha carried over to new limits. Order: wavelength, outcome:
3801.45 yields 167.5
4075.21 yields 206.2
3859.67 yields 178.5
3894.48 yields 166.9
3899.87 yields 210.7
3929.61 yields 165.3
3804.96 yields 183.9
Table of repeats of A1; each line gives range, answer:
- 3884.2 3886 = 125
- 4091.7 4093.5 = 173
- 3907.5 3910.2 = 200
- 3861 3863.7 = 190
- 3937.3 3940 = 176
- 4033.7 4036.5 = 207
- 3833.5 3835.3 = 143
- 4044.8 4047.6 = 211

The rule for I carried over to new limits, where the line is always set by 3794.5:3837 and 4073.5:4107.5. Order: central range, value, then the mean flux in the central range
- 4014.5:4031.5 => -3.8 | 208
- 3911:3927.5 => -3.9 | 203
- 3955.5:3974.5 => 2.9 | 141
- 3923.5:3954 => -2.5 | 179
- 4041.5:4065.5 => -4.5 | 205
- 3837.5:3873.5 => -4.3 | 179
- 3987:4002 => -4.4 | 218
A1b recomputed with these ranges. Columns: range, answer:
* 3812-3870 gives 237.4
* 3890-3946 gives 246.6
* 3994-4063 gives 256.3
